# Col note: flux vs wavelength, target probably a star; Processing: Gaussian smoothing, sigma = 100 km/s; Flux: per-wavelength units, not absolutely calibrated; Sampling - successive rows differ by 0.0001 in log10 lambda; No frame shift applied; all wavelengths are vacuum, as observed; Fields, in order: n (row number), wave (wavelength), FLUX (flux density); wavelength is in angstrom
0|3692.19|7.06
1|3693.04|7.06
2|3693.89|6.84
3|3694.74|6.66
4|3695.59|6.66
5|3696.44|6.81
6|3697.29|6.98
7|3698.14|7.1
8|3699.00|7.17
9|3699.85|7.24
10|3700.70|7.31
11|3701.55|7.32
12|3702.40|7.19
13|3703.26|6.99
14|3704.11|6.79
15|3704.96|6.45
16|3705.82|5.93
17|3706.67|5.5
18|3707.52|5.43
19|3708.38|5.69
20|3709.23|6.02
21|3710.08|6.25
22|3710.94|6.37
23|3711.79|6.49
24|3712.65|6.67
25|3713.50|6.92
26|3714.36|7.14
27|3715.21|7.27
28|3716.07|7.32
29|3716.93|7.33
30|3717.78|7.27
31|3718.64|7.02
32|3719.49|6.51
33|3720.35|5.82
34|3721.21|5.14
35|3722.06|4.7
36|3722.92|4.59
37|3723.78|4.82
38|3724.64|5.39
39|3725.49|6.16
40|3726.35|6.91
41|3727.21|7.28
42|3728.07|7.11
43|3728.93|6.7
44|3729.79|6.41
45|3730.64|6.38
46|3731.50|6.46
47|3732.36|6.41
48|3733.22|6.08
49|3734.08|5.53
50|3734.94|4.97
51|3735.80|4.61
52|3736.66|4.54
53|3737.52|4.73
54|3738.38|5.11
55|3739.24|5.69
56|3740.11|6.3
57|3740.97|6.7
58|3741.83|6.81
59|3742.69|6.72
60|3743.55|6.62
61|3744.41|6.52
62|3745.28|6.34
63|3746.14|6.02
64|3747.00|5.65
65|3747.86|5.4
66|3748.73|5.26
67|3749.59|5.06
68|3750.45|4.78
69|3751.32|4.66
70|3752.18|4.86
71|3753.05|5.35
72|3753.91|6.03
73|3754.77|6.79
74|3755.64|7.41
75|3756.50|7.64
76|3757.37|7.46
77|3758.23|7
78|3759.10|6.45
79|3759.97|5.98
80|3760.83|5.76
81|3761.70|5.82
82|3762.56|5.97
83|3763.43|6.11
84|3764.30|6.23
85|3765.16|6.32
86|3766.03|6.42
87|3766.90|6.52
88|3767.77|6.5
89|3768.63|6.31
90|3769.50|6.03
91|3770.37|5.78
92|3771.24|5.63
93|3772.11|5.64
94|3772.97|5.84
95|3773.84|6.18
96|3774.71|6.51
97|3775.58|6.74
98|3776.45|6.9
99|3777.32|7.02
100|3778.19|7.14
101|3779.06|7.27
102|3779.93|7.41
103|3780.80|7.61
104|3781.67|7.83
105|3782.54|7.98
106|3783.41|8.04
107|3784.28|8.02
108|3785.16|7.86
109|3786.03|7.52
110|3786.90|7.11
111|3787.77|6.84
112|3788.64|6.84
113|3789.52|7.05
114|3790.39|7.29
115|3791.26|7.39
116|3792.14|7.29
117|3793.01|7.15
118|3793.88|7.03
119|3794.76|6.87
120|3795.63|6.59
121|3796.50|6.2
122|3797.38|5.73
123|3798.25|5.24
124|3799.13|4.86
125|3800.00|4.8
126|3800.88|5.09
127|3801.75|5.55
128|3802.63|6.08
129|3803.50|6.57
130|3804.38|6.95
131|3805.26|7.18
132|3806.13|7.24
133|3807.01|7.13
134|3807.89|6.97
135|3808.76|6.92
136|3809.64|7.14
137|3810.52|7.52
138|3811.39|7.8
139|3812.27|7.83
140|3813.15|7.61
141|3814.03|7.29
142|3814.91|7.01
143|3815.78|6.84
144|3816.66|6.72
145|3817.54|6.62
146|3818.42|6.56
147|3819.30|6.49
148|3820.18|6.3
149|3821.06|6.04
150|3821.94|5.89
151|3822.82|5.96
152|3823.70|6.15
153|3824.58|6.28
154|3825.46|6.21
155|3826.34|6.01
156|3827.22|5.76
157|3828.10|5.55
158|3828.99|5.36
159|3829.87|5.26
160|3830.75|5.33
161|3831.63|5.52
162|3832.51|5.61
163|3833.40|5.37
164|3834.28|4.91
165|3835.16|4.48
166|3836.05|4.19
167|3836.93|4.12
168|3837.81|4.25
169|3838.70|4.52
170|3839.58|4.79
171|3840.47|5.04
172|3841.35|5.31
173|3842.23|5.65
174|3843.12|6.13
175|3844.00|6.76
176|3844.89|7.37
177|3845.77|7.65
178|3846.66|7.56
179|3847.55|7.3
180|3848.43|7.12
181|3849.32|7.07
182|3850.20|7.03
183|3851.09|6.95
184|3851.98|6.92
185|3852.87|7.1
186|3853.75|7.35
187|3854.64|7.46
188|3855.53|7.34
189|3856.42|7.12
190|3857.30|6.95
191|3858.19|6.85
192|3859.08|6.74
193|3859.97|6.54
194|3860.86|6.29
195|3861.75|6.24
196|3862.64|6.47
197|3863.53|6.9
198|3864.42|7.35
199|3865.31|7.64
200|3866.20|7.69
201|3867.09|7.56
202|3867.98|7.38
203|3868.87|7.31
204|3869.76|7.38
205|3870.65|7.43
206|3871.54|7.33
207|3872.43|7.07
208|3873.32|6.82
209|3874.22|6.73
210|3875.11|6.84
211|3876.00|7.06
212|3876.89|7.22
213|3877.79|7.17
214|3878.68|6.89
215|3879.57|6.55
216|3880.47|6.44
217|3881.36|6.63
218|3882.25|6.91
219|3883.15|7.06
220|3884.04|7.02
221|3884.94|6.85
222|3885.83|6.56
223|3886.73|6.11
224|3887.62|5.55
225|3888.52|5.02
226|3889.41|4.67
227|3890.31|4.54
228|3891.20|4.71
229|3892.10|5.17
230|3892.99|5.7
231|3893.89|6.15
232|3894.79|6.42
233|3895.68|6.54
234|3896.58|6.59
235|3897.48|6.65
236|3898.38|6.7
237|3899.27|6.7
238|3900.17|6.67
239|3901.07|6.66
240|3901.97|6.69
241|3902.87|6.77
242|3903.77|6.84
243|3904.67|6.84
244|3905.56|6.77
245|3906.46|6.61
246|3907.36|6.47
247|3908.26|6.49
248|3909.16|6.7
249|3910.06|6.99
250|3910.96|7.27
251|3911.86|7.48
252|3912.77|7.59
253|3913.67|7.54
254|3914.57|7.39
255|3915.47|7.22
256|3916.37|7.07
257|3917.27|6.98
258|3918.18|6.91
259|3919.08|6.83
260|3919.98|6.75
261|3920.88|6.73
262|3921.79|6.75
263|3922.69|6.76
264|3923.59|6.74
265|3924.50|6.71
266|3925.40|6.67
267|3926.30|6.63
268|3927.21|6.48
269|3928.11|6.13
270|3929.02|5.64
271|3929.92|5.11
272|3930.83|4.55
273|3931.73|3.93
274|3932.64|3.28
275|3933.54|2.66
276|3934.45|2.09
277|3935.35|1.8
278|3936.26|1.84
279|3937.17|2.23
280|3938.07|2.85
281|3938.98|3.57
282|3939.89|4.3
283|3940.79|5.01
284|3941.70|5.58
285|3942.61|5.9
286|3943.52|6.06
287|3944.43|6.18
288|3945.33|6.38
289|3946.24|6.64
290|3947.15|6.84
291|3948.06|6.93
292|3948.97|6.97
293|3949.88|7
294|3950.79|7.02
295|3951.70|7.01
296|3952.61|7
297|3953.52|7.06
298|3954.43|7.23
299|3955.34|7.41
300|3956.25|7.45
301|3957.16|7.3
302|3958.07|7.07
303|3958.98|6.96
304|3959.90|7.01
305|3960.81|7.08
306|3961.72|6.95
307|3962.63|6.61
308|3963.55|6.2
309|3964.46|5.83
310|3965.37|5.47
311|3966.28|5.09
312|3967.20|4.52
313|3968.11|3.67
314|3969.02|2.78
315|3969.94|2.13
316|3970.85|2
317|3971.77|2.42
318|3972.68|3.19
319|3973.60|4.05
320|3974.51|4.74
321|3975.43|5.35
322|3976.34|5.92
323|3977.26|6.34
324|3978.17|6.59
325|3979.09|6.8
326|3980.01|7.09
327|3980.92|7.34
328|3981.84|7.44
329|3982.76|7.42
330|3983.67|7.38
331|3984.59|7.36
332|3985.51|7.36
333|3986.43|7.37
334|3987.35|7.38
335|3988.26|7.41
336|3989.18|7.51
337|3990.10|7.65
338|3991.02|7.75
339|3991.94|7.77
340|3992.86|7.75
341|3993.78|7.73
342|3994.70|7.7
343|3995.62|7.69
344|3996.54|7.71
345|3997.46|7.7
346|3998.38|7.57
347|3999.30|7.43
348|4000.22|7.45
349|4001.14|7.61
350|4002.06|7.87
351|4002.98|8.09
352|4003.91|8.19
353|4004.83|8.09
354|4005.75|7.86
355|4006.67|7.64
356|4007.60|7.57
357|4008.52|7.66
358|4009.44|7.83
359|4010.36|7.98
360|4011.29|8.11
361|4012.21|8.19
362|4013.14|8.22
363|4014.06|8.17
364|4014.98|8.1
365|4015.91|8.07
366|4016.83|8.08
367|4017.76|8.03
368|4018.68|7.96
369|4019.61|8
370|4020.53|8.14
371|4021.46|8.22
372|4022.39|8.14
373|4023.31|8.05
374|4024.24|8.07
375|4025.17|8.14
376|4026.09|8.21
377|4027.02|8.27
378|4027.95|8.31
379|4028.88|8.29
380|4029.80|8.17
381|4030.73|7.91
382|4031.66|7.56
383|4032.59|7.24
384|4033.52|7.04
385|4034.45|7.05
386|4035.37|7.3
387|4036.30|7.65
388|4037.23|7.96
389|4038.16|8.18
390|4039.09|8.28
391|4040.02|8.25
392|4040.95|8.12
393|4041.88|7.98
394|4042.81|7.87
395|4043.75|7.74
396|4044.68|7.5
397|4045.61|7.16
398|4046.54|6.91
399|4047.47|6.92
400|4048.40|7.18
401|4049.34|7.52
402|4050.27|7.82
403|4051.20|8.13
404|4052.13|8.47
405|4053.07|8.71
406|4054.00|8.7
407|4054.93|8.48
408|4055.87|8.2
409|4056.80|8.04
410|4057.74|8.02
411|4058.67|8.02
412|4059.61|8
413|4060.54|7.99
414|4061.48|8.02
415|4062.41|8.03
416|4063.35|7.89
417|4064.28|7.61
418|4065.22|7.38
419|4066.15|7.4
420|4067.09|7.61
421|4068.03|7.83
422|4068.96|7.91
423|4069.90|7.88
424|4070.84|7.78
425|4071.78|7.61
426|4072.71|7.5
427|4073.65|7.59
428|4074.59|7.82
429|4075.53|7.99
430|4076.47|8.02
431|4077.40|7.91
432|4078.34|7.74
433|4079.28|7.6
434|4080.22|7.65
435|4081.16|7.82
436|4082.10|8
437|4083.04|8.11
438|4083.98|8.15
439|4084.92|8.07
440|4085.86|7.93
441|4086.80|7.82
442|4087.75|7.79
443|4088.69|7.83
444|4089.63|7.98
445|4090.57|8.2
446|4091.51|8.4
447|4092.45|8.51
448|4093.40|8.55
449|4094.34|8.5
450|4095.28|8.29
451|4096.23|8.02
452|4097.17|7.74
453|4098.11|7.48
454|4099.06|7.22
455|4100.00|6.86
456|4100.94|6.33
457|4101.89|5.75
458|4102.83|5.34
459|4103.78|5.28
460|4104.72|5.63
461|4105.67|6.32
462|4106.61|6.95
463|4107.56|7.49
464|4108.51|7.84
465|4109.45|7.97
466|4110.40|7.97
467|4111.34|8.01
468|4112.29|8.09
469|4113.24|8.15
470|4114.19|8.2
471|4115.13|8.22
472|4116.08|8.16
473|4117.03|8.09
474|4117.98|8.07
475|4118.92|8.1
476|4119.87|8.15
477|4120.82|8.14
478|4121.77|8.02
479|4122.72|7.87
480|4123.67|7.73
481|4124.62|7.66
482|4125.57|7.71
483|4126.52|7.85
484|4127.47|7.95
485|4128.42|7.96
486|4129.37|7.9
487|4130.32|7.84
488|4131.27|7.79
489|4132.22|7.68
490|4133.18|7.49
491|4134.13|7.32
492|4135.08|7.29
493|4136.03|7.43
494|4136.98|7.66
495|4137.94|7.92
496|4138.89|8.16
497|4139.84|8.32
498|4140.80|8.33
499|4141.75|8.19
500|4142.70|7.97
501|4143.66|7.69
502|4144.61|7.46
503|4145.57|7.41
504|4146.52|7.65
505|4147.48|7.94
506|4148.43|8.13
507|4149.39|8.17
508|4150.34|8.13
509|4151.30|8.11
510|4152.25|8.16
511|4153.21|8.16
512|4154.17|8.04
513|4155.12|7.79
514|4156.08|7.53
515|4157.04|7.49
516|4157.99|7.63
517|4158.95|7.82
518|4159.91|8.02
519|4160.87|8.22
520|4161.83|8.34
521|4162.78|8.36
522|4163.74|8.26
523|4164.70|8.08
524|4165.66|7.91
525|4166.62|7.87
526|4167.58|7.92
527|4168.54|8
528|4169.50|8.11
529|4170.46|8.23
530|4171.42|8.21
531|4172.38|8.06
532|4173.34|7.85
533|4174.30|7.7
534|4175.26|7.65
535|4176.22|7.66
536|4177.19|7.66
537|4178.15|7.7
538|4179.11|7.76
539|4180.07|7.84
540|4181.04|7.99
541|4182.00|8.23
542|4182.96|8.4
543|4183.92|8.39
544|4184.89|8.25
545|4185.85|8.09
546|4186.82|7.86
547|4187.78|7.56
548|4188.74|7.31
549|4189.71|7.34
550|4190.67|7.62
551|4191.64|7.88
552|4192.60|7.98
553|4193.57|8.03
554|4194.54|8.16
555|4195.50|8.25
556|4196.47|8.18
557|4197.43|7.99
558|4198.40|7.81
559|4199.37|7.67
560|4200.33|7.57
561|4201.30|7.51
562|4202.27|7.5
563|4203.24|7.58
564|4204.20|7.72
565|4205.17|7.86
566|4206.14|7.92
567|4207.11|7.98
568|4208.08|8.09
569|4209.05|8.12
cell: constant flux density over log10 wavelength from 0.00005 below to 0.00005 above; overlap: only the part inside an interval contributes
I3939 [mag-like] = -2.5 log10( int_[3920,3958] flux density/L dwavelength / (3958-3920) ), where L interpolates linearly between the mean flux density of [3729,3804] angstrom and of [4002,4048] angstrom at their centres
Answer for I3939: 0.29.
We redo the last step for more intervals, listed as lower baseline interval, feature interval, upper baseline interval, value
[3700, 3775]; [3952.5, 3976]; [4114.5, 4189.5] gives 0.29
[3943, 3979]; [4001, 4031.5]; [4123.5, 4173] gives -0.24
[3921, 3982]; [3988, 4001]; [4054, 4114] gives -0.22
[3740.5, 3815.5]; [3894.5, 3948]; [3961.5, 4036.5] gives 0.16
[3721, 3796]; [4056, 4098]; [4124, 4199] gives -0.05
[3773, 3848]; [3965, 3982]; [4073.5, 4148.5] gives 0.42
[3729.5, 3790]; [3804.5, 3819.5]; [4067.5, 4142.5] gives -0.09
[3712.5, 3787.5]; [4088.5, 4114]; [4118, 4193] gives 0.04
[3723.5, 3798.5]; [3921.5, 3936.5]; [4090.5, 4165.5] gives 0.38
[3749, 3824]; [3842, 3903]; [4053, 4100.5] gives 0.04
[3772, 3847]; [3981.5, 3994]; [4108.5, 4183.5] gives -0.04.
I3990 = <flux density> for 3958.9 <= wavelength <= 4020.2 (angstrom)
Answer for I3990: 6.84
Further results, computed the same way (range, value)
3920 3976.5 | 5.42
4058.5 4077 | 7.79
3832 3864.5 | 6.28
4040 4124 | 7.75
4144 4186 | 7.96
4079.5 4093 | 8.01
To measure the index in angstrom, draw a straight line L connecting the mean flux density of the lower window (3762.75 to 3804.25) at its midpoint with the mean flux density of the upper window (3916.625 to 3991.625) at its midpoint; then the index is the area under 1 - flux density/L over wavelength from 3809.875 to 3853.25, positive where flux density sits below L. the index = 1.4 angstrom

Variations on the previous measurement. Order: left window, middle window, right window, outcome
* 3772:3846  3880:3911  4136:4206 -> 1.93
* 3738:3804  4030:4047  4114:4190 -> -0.43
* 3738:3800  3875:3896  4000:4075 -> 2.51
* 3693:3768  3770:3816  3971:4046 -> -2.15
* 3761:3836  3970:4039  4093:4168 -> -0.78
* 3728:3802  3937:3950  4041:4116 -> 2.90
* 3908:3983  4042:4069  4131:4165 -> -3.44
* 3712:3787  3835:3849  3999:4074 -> 2.11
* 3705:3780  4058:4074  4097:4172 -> -0.68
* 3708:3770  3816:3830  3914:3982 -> -0.36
